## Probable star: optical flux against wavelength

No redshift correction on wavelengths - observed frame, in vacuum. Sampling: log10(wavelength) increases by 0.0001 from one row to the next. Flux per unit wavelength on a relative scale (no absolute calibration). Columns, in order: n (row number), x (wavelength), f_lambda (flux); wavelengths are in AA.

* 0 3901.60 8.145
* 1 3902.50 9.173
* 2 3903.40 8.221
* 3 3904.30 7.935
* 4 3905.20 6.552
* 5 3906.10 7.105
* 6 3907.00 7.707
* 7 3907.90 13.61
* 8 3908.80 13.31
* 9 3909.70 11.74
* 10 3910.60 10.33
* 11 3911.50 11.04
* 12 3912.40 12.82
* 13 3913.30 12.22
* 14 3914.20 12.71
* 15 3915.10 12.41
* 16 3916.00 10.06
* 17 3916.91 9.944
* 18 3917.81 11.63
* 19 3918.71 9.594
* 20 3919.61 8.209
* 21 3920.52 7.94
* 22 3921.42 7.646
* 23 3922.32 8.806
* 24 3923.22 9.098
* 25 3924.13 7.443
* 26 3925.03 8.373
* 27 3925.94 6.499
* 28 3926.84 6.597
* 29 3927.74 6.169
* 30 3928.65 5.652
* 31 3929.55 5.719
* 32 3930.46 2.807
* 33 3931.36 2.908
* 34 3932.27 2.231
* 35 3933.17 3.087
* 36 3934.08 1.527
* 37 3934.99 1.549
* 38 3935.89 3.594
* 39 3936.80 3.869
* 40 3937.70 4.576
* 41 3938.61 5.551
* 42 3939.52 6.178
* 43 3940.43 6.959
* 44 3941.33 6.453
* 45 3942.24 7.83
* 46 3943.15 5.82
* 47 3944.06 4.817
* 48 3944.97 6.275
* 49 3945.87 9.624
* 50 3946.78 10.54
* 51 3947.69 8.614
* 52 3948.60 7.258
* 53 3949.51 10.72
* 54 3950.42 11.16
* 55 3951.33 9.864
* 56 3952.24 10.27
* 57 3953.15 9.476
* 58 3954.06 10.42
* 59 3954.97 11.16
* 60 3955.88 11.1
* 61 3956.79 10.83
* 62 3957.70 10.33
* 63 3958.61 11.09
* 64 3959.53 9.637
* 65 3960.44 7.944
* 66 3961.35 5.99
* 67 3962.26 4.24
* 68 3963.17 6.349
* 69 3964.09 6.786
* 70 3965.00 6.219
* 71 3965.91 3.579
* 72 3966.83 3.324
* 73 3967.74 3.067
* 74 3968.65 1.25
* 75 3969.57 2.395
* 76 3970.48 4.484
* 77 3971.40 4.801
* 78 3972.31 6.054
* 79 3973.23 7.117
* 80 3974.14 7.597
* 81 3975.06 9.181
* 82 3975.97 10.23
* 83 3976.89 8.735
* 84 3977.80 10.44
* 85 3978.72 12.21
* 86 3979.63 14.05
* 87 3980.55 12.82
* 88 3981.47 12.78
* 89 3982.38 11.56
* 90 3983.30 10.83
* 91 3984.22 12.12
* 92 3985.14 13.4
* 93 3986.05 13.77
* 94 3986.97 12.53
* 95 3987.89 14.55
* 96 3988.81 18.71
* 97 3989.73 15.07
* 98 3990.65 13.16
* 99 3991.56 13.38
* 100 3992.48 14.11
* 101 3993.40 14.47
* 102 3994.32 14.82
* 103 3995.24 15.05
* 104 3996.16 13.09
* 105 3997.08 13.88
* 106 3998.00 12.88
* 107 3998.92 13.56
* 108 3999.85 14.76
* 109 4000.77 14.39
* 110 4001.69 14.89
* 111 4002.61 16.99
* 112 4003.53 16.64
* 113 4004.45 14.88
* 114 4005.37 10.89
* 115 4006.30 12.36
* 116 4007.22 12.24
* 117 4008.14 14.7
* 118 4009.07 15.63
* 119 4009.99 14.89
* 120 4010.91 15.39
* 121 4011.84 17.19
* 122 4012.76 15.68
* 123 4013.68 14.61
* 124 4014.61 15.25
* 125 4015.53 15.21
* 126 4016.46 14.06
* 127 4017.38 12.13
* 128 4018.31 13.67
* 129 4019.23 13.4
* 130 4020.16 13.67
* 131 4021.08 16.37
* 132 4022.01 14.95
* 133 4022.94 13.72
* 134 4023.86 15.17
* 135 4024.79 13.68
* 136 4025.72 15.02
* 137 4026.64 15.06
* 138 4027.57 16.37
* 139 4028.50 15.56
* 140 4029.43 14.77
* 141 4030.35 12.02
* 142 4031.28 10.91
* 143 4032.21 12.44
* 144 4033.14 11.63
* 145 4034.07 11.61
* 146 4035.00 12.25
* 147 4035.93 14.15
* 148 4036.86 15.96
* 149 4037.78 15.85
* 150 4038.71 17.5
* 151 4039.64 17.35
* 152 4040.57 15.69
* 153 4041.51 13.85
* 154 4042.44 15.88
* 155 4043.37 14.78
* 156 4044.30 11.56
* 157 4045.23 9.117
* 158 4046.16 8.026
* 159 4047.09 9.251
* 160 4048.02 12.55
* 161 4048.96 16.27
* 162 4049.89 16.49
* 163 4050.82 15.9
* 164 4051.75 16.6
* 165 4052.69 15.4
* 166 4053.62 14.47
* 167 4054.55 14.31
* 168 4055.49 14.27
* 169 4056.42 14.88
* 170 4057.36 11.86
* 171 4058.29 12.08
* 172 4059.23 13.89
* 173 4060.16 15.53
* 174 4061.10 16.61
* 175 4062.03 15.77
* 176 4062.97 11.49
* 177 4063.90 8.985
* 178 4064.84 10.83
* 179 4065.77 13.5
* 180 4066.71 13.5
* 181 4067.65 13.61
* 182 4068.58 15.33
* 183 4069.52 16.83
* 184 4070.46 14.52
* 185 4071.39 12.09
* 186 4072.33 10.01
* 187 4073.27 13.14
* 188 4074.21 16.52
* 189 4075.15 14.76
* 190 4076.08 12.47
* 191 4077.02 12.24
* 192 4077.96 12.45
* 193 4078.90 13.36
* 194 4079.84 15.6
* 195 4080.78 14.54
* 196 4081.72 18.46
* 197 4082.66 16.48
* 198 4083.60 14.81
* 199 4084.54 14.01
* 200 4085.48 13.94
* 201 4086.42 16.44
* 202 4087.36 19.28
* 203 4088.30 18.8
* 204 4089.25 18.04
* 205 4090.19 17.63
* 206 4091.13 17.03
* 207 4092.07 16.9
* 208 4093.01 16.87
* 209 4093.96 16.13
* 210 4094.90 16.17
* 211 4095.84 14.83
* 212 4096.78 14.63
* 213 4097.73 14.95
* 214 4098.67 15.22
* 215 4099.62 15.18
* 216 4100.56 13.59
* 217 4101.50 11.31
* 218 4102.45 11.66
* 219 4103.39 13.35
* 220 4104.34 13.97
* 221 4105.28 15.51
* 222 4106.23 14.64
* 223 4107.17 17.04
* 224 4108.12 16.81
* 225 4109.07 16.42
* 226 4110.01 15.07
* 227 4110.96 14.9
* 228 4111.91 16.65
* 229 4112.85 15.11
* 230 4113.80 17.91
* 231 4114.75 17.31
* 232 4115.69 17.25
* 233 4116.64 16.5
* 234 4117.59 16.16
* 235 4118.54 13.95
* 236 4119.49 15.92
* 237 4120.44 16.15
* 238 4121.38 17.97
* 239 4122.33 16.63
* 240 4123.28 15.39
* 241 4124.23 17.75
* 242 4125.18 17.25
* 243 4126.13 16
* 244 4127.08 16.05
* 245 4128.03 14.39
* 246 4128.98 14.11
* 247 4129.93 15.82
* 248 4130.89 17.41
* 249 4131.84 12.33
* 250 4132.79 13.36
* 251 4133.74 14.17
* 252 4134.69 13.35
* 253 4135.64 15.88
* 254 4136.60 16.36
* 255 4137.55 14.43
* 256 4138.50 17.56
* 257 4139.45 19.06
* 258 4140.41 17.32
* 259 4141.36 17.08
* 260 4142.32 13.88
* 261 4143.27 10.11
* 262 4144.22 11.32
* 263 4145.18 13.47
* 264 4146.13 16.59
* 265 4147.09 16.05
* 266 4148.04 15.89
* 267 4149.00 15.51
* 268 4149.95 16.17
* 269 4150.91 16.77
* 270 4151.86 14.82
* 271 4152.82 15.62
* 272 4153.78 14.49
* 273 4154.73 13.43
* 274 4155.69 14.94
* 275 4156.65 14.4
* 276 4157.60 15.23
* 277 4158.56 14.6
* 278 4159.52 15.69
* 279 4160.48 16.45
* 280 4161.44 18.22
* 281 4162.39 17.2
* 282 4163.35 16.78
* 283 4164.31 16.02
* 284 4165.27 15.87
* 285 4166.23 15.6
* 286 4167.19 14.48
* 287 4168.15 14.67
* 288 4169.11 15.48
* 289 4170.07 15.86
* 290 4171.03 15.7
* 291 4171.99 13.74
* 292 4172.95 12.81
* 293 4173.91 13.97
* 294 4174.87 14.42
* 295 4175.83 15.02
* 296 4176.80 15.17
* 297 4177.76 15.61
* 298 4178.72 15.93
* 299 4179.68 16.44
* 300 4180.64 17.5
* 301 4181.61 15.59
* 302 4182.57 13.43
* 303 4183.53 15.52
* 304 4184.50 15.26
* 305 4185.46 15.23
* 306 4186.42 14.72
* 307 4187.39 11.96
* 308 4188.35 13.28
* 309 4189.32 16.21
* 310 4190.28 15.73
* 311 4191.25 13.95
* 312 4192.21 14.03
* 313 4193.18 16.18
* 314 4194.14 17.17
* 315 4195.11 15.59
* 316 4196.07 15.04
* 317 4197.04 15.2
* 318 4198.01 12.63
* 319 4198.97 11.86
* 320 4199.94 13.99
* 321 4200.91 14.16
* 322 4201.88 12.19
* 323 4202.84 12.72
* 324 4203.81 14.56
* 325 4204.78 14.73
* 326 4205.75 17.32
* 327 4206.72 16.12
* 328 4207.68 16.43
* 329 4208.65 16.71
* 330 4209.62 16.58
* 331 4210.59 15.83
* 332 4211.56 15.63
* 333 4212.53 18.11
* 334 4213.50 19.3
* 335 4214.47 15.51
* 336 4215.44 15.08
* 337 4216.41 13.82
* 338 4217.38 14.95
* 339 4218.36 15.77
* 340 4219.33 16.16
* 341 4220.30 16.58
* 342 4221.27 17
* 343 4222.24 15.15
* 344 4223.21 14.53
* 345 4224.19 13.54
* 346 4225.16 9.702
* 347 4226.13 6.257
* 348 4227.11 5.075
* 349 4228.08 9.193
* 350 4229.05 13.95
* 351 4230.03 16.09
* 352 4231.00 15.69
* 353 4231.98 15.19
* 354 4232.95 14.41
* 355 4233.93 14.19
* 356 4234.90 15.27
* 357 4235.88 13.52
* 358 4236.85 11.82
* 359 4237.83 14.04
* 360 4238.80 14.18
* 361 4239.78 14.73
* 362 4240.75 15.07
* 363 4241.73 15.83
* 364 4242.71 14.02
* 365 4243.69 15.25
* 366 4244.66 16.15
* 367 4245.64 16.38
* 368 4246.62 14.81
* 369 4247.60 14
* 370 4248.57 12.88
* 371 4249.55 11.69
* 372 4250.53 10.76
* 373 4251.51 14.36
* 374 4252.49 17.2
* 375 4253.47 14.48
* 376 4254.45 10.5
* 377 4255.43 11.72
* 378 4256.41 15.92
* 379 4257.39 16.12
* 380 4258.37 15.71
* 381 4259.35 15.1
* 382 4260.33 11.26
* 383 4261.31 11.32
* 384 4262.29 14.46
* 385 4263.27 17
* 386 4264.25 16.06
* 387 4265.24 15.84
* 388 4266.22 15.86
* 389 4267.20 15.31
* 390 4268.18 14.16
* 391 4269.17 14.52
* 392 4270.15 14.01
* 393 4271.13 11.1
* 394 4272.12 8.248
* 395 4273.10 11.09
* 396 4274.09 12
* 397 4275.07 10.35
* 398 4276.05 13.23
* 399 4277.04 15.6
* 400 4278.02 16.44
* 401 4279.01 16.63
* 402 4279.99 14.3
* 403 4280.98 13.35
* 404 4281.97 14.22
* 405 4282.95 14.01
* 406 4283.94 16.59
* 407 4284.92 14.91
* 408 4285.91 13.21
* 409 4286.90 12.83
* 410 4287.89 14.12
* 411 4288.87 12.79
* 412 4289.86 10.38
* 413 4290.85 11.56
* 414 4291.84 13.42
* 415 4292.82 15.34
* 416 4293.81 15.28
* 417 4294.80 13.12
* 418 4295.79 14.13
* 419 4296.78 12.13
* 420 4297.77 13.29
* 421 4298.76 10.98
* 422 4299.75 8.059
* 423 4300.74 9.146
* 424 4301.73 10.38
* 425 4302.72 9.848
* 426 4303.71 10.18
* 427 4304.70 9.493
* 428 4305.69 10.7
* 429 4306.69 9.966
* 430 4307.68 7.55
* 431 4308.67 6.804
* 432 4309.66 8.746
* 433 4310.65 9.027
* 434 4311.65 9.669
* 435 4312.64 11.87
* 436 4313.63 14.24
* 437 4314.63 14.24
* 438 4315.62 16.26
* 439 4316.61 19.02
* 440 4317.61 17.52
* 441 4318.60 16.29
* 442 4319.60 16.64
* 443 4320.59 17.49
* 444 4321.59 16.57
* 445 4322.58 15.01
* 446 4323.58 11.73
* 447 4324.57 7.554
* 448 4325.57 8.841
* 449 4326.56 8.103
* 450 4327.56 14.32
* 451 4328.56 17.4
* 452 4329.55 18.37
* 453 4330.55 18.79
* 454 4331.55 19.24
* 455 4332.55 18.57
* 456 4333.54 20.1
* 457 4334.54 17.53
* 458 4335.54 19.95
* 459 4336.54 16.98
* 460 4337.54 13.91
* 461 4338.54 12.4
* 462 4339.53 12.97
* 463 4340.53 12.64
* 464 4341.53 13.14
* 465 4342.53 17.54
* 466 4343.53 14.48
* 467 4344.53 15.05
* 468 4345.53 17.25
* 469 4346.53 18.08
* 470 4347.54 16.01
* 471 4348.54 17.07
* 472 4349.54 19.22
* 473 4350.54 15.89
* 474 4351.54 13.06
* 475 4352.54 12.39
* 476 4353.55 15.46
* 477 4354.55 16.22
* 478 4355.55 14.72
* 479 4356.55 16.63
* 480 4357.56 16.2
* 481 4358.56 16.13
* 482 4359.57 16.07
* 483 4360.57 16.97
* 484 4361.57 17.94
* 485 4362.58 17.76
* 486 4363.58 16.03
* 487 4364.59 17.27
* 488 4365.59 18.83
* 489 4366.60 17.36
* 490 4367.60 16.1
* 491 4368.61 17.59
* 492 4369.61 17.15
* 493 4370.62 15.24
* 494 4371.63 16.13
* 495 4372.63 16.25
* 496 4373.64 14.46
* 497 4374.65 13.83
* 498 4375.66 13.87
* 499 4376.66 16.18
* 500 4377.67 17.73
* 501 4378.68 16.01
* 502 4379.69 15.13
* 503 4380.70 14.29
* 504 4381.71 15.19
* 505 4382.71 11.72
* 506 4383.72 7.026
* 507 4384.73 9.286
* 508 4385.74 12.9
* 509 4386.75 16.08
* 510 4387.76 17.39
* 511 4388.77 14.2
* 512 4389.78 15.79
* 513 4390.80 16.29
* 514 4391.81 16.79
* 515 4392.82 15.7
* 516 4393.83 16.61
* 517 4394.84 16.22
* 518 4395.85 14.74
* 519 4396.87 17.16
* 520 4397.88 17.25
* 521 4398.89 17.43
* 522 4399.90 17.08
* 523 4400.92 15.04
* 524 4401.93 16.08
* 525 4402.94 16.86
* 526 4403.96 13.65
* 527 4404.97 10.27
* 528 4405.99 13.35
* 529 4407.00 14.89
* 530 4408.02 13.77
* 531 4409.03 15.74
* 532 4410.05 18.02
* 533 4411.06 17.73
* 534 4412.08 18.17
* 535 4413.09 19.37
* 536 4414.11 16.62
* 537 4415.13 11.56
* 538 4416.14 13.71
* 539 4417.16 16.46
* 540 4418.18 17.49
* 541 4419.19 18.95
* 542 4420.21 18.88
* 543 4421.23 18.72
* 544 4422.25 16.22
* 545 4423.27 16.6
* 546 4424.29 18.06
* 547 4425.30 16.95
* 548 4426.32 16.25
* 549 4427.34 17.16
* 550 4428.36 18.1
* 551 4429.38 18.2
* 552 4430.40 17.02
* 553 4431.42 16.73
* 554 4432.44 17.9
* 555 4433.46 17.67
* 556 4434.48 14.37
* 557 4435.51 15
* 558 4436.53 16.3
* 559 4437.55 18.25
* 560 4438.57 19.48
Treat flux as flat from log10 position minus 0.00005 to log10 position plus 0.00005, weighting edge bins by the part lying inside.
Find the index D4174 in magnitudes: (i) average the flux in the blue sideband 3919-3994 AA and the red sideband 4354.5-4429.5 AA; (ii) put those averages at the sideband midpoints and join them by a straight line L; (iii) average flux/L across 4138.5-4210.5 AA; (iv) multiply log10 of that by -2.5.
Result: -0.24 mag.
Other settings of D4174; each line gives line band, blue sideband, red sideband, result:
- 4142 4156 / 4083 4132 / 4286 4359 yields 0.06 mag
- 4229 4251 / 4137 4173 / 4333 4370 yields 0.10 mag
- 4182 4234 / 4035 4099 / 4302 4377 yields 0.01 mag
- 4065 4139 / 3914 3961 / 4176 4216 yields -0.22 mag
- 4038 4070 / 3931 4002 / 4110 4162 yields -0.12 mag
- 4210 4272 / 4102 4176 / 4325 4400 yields 0.10 mag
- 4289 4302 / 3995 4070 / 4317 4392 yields 0.25 mag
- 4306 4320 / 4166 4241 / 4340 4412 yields 0.20 mag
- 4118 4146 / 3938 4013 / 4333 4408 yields -0.22 mag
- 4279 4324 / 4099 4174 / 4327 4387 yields 0.22 mag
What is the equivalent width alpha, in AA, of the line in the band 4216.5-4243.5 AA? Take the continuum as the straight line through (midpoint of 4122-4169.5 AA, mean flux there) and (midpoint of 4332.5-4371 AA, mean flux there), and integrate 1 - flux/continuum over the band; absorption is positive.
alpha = 3.4 AA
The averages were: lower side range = 15.4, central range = 13.8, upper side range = 16.2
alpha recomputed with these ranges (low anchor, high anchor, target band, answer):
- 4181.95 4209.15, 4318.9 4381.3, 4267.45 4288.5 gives 2.34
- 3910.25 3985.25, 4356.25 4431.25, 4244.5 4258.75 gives -0.76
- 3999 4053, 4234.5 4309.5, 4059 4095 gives -2.04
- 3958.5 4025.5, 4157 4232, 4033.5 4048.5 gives -1.07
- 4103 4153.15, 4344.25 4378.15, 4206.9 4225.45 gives 0.20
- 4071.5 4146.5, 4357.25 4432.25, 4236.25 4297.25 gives 6.91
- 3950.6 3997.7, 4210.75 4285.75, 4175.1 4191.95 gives -2.43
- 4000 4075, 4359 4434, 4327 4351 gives -1.24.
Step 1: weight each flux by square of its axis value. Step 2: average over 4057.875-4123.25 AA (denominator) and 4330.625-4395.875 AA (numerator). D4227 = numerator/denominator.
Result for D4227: 1.2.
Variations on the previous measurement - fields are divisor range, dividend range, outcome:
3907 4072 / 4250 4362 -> 1.45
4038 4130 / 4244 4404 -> 1.09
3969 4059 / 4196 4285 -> 1.19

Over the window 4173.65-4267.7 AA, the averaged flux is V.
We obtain 14.6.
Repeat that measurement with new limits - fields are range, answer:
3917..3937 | 6.05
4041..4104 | 14.3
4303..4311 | 9.08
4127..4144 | 15.1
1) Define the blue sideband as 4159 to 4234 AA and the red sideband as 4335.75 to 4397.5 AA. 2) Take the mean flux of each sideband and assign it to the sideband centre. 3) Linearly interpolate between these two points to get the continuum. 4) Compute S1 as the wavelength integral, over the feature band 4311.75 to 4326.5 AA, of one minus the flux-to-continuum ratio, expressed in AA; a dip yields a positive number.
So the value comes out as 1.09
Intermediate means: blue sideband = 14.9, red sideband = 15.5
